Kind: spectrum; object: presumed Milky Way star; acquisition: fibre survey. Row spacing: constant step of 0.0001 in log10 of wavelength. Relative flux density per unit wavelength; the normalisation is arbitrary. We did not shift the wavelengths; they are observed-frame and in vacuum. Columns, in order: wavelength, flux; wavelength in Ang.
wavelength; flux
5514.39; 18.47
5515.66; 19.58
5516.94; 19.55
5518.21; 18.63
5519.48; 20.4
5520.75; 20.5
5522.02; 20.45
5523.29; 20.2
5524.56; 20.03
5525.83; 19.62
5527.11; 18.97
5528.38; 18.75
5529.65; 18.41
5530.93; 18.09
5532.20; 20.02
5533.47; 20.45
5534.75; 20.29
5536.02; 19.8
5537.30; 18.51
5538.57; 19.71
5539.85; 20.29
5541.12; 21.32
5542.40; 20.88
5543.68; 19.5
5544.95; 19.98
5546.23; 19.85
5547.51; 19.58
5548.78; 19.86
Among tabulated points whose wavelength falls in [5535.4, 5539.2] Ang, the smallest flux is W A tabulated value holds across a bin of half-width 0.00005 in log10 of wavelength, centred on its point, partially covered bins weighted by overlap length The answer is 18.51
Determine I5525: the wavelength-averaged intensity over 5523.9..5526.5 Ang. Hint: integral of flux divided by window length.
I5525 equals 19.8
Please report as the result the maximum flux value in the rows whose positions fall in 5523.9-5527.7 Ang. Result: 20.03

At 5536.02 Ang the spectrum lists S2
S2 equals 19.8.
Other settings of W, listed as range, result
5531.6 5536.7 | 19.8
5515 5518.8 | 18.63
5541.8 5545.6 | 19.5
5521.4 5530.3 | 18.41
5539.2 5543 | 20.29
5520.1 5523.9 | 20.2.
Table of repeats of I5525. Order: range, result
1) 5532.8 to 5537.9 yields 19.8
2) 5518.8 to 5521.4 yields 20.4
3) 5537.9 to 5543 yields 20.5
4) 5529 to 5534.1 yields 19.3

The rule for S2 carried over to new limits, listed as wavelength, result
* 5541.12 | 21.32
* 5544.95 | 19.98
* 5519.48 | 20.4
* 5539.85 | 20.29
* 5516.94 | 19.55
